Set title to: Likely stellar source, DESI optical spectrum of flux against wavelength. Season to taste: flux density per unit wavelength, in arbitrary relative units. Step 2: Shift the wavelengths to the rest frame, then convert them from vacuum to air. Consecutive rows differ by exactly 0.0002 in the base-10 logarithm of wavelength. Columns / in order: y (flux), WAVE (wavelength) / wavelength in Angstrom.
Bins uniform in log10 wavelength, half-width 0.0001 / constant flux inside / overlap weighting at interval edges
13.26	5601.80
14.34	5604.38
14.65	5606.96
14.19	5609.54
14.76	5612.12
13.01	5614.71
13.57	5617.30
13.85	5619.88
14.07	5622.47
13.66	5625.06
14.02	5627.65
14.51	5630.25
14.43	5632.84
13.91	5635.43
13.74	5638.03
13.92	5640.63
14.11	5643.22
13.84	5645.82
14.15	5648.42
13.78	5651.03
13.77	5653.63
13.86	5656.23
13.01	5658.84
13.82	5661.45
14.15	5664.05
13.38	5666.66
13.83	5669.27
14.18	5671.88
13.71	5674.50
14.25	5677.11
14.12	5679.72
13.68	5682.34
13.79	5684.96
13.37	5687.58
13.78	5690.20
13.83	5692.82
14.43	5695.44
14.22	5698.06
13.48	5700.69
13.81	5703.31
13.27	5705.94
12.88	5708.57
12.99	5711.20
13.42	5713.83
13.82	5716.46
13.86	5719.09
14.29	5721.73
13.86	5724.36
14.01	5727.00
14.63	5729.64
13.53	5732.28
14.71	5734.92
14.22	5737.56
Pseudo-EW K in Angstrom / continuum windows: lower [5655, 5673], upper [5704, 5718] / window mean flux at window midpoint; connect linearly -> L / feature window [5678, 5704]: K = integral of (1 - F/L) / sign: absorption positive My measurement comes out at -0.7 Angstrom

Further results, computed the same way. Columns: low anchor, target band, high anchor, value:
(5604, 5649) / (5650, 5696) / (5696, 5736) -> 0.3 Angstrom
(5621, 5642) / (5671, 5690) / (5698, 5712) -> -0.4 Angstrom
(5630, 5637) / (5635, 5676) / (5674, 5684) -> 0.8 Angstrom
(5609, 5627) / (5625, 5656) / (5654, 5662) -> -0.7 Angstrom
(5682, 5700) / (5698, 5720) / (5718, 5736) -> 0.8 Angstrom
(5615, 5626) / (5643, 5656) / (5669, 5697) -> -0.1 Angstrom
